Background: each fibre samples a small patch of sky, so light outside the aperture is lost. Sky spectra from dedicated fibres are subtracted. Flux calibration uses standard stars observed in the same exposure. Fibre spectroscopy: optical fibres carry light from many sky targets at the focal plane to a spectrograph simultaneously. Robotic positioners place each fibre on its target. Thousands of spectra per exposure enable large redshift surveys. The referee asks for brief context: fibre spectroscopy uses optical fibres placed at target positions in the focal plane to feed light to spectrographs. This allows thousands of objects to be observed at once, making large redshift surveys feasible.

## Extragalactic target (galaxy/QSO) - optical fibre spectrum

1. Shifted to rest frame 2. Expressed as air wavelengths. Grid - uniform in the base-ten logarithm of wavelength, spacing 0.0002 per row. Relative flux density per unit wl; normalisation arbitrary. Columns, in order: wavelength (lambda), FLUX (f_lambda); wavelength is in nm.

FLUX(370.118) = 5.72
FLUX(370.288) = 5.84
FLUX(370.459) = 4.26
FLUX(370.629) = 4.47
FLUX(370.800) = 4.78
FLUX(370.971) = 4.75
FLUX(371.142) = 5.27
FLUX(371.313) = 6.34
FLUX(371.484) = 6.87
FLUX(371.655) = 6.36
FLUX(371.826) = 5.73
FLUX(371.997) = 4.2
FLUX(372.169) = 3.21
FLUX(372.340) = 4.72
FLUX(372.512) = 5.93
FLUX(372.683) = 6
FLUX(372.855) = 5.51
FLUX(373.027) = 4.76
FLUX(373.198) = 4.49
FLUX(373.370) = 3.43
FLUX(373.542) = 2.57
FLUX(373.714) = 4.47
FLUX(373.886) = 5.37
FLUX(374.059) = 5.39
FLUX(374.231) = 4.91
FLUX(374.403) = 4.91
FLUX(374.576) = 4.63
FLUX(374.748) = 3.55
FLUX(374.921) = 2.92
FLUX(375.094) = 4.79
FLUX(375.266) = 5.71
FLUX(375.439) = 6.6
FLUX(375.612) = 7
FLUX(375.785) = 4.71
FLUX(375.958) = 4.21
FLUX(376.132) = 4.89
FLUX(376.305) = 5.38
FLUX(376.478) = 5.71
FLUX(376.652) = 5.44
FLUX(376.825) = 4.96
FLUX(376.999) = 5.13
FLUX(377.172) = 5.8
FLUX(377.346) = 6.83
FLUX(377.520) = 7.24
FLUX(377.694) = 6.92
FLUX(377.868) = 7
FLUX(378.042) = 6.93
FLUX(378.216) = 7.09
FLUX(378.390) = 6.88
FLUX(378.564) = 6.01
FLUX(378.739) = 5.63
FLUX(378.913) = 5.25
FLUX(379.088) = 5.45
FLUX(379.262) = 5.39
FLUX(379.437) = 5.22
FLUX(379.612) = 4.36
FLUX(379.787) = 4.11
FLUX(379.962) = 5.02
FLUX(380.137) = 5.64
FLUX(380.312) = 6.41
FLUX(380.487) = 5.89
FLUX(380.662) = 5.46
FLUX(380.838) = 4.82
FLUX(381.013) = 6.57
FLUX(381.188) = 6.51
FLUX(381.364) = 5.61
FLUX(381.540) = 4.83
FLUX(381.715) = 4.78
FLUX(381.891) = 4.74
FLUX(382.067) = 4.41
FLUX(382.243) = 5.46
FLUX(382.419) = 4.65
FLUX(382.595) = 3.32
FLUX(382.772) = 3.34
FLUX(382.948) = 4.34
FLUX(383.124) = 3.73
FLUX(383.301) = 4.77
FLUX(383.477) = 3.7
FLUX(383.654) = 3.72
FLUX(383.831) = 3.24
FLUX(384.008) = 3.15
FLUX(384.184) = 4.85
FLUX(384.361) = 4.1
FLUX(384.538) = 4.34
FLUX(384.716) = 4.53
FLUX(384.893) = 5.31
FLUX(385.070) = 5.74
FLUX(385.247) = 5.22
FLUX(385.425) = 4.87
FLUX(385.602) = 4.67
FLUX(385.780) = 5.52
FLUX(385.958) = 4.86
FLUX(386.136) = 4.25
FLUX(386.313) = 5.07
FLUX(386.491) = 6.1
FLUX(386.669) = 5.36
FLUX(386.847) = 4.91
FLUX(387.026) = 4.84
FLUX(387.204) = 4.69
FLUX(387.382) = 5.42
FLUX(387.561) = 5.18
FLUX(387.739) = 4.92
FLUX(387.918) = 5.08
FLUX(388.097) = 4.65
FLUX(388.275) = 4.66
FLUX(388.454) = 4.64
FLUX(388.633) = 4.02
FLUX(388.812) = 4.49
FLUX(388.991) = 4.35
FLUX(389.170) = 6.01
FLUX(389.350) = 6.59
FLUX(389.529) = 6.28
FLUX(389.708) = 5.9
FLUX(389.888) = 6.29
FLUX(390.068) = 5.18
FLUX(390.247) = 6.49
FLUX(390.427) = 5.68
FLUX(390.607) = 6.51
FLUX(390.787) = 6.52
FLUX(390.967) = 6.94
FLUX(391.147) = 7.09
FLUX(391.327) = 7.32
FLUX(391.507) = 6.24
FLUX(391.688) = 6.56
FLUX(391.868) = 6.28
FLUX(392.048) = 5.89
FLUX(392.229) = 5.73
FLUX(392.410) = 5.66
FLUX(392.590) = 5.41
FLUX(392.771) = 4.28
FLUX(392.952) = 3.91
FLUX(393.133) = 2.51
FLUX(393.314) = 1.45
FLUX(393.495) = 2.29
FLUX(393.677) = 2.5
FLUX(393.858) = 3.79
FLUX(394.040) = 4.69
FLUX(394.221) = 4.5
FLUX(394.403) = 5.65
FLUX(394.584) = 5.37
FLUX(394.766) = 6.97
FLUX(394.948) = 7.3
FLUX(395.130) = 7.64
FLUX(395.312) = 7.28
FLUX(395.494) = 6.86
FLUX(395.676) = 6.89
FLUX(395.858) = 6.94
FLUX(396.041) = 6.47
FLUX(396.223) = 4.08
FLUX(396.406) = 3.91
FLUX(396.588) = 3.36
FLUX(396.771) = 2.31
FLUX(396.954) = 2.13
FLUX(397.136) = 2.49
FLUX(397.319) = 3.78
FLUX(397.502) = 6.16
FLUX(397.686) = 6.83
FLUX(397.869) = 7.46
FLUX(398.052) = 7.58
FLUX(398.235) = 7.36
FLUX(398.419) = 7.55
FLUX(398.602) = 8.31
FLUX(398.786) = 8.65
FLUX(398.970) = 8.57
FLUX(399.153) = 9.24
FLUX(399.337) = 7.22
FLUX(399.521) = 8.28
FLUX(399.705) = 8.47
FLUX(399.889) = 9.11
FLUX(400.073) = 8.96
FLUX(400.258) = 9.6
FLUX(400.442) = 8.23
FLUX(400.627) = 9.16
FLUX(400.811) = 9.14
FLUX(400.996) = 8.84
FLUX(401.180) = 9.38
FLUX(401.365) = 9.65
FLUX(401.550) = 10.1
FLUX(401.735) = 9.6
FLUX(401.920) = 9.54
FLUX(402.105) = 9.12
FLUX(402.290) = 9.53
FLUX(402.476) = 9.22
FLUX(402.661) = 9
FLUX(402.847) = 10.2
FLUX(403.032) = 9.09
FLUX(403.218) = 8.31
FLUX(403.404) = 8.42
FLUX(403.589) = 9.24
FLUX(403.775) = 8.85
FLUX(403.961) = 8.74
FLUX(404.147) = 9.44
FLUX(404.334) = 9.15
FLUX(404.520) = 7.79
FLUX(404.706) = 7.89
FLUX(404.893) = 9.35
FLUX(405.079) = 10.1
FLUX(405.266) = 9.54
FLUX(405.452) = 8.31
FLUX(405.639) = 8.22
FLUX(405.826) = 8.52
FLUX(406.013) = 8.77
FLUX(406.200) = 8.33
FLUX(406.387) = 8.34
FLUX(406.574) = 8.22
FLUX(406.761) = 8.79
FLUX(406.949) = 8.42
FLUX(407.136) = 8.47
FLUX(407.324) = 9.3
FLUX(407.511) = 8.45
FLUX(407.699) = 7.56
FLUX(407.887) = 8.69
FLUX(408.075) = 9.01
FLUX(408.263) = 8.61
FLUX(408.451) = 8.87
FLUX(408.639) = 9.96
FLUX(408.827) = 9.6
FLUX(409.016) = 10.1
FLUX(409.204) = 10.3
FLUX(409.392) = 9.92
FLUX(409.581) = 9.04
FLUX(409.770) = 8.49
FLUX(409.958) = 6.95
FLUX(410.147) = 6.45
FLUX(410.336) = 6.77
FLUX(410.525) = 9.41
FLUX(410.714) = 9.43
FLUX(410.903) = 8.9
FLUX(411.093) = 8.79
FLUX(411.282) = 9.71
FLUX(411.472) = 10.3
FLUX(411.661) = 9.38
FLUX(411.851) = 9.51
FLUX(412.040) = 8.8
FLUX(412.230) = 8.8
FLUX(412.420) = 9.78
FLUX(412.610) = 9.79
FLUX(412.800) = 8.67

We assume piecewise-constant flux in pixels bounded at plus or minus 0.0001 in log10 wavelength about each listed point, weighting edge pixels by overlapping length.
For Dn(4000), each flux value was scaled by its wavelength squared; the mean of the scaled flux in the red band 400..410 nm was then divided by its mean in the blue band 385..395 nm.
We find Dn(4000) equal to 1.85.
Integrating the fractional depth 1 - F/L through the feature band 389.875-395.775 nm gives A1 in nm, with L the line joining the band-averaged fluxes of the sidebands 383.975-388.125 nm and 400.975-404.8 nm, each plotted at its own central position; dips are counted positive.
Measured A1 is 0.908 nm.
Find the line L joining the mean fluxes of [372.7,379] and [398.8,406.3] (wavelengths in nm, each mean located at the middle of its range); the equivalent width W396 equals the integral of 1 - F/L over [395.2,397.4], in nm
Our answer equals 0.910 nm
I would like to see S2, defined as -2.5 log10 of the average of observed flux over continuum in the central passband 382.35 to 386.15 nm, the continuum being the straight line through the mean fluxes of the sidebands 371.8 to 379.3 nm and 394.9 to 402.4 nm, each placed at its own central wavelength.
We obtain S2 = 0.362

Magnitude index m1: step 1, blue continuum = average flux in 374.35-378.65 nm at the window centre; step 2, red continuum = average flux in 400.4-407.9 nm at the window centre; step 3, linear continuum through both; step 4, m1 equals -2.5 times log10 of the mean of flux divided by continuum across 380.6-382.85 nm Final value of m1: 0.25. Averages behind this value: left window 5.66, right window 8.91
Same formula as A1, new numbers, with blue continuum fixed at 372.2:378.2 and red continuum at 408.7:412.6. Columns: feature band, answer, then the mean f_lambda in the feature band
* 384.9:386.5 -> 0.32 nm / 5.11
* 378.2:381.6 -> 0.11 nm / 5.58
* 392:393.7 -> 0.75 nm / 3.97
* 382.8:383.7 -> 0.31 nm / 4.02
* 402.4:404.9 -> -0.18 nm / 8.89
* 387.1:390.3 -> 0.70 nm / 5.25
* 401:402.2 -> -0.21 nm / 9.52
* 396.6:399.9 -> 0.48 nm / 6.62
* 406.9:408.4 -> 0.03 nm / 8.58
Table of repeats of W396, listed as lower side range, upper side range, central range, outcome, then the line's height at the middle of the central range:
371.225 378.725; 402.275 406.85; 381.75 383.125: 0.43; 6.26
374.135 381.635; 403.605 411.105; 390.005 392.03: 0.16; 6.97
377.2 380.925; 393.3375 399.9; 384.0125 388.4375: 0.74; 5.92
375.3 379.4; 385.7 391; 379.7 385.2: 0.89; 5.66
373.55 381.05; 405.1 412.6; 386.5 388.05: 0.34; 6.54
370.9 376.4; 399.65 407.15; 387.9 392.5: 0.89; 7.2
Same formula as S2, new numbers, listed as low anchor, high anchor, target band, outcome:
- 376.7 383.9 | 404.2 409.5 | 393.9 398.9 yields 0.26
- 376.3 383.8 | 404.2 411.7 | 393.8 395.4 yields 0.20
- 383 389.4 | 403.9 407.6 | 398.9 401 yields -0.16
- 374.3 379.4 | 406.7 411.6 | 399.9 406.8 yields -0.09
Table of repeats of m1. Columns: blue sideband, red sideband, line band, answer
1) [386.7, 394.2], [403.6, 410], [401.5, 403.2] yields -0.20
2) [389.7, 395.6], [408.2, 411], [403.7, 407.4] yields -0.09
